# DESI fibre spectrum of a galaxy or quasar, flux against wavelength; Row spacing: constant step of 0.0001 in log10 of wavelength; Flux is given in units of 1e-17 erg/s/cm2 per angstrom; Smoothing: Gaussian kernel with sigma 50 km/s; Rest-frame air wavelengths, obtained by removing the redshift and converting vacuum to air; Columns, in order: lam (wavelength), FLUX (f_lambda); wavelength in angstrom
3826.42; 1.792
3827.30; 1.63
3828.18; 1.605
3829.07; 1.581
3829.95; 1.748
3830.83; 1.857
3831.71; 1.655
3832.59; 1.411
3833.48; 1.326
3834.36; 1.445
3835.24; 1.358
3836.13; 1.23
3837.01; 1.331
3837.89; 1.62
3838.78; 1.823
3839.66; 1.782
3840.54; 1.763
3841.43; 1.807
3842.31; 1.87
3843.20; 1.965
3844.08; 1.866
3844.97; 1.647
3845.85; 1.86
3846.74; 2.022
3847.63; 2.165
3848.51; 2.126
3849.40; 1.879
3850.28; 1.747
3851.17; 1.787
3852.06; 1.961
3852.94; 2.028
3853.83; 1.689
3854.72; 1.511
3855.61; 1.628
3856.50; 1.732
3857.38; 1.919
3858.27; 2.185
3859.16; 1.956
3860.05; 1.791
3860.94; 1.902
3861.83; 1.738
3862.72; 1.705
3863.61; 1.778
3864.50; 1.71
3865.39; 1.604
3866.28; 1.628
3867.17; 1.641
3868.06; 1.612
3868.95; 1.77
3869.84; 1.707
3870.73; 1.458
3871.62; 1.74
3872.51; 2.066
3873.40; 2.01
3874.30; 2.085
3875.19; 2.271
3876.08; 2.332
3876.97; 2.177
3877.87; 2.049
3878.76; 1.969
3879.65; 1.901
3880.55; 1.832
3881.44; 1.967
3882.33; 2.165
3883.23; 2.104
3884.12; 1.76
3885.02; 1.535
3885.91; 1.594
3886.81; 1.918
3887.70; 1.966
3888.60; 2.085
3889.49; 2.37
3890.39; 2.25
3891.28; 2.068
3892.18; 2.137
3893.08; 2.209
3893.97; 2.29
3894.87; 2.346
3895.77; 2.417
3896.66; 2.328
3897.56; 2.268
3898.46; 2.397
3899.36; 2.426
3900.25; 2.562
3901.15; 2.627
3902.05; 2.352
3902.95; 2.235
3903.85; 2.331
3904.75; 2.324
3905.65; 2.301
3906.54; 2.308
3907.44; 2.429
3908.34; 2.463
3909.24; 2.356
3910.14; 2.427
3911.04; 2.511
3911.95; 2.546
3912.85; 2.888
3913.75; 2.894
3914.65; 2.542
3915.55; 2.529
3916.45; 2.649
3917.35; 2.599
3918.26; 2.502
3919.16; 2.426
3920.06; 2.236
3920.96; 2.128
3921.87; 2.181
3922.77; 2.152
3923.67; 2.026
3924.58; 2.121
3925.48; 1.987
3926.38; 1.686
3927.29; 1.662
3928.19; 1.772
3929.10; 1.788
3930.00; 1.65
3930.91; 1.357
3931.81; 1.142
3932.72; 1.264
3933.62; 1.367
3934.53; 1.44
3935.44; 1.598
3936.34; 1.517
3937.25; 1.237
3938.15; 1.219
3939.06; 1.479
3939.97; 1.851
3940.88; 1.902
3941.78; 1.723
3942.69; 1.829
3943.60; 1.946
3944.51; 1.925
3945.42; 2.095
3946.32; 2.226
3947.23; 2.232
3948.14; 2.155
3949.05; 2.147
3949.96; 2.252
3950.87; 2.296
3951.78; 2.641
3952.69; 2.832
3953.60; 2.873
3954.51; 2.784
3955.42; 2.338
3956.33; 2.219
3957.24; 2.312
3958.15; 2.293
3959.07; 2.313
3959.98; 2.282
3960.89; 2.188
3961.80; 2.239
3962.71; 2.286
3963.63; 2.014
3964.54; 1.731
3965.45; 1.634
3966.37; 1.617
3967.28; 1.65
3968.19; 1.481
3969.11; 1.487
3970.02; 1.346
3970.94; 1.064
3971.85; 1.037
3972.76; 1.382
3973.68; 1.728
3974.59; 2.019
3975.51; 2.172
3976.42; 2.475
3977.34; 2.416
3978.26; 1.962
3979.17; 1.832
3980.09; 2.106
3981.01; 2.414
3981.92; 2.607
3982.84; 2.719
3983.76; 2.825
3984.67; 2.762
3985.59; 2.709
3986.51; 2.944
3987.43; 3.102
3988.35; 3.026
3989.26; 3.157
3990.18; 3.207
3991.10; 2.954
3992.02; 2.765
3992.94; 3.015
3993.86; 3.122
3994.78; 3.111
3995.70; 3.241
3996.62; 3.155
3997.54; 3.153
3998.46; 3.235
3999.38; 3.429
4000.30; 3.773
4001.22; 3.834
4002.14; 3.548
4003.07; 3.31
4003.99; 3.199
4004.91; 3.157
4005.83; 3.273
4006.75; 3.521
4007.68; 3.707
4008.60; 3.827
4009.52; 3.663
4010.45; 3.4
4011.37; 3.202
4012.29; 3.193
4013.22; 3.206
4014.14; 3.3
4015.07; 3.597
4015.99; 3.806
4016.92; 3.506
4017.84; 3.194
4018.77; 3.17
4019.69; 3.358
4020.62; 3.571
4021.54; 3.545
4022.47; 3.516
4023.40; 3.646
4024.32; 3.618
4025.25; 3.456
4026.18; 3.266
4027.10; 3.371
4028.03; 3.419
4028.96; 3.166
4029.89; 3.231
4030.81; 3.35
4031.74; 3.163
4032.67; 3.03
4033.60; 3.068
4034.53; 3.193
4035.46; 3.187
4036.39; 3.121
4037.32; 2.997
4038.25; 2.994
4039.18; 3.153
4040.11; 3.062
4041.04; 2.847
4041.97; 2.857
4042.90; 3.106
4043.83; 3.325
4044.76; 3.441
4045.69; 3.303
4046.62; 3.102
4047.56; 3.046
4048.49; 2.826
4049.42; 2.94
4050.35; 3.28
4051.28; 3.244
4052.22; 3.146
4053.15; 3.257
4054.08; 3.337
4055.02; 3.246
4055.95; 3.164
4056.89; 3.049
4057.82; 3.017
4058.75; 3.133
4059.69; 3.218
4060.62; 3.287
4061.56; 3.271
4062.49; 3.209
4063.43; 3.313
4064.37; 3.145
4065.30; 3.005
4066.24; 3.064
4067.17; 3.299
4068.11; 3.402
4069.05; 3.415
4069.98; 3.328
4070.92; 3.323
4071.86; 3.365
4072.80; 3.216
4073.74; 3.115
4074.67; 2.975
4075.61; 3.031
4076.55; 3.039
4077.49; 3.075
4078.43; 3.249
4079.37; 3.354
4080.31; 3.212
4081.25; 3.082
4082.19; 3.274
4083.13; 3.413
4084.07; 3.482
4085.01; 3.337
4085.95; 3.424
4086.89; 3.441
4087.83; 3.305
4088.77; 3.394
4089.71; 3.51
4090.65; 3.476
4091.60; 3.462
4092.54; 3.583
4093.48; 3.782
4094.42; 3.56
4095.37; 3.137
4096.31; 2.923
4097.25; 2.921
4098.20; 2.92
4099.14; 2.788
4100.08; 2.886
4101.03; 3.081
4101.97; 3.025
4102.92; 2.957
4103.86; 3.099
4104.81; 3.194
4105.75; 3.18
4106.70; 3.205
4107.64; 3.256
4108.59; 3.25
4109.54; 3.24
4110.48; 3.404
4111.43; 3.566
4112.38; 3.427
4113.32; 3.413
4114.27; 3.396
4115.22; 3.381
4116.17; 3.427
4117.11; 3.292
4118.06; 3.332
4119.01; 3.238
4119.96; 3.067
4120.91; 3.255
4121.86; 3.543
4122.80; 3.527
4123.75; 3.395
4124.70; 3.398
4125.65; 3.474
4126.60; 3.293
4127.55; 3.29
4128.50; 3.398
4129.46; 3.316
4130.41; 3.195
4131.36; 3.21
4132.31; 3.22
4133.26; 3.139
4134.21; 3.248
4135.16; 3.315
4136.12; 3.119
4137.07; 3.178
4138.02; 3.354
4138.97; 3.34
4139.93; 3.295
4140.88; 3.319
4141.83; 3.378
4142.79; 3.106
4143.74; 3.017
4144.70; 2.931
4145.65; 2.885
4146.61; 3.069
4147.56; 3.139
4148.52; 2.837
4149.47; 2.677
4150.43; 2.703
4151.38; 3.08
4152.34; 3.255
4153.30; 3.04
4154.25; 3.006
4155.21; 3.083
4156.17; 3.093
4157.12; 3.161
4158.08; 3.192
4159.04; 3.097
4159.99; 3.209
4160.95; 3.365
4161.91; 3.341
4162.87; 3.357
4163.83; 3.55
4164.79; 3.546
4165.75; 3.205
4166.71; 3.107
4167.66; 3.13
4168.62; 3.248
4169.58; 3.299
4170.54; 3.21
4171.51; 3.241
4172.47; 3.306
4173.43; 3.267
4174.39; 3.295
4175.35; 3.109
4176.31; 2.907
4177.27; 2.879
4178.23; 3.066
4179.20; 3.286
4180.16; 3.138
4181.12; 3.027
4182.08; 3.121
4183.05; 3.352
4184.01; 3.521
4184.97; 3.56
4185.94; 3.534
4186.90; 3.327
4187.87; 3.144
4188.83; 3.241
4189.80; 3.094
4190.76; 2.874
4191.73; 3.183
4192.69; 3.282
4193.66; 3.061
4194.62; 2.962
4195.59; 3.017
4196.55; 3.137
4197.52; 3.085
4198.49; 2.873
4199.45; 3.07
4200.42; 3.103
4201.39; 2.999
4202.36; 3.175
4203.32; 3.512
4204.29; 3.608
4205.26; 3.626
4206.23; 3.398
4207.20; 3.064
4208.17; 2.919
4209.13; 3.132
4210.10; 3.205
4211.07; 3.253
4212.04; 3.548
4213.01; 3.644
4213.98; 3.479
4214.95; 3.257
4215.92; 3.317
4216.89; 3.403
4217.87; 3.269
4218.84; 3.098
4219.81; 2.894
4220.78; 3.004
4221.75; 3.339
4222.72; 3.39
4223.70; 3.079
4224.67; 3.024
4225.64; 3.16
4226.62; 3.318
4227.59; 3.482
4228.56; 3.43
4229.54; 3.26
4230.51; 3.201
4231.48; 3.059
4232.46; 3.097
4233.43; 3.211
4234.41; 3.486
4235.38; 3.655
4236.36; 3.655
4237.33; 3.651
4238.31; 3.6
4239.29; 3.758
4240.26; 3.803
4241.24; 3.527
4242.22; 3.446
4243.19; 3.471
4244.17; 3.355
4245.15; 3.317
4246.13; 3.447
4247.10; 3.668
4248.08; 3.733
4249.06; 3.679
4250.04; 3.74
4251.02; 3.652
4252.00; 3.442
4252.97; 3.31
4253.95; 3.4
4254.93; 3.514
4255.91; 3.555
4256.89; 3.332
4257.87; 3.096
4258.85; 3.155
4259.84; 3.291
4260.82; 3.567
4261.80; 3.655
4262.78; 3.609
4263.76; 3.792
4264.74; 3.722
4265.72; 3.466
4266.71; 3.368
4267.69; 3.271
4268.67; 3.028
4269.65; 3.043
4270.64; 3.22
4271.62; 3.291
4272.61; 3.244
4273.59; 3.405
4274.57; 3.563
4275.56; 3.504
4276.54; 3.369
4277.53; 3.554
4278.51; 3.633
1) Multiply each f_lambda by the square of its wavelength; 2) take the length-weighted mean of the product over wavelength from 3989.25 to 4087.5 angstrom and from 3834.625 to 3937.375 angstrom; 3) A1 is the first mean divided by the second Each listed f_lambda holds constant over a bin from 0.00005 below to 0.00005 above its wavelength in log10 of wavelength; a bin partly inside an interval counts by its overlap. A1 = 1.77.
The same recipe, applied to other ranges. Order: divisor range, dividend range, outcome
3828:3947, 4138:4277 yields 1.97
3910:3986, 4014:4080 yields 1.65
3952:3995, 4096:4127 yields 1.50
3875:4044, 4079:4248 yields 1.43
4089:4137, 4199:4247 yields 1.07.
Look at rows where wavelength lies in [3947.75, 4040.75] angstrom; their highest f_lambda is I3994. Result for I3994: 3.834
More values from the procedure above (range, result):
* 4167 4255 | 3.803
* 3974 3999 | 3.241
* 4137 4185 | 3.56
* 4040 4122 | 3.782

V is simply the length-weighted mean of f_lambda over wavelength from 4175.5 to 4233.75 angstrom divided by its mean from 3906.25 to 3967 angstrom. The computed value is 1.54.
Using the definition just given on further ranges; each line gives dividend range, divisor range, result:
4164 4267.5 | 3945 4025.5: 1.22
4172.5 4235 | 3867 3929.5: 1.48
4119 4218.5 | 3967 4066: 1.07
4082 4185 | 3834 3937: 1.63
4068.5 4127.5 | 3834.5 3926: 1.60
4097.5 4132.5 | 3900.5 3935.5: 1.51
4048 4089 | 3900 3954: 1.53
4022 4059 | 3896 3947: 1.53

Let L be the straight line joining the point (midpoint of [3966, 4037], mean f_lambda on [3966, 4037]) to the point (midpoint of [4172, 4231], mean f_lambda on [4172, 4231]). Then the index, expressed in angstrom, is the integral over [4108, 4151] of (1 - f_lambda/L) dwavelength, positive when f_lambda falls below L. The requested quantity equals -1.73 angstrom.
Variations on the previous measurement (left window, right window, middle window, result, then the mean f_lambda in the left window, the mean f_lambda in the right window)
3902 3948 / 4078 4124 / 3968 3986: 2.9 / 2.04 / 3.29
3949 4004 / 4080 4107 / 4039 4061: -1.3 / 2.49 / 3.24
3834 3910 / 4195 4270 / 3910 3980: 7.3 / 1.97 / 3.36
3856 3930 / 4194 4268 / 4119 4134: -1.7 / 2.11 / 3.36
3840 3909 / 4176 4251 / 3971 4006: -4.5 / 2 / 3.3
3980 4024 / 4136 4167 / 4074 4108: -0.4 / 3.24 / 3.15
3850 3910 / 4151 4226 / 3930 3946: 4.7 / 2.03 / 3.21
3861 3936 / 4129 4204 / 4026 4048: -4.3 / 2.07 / 3.17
